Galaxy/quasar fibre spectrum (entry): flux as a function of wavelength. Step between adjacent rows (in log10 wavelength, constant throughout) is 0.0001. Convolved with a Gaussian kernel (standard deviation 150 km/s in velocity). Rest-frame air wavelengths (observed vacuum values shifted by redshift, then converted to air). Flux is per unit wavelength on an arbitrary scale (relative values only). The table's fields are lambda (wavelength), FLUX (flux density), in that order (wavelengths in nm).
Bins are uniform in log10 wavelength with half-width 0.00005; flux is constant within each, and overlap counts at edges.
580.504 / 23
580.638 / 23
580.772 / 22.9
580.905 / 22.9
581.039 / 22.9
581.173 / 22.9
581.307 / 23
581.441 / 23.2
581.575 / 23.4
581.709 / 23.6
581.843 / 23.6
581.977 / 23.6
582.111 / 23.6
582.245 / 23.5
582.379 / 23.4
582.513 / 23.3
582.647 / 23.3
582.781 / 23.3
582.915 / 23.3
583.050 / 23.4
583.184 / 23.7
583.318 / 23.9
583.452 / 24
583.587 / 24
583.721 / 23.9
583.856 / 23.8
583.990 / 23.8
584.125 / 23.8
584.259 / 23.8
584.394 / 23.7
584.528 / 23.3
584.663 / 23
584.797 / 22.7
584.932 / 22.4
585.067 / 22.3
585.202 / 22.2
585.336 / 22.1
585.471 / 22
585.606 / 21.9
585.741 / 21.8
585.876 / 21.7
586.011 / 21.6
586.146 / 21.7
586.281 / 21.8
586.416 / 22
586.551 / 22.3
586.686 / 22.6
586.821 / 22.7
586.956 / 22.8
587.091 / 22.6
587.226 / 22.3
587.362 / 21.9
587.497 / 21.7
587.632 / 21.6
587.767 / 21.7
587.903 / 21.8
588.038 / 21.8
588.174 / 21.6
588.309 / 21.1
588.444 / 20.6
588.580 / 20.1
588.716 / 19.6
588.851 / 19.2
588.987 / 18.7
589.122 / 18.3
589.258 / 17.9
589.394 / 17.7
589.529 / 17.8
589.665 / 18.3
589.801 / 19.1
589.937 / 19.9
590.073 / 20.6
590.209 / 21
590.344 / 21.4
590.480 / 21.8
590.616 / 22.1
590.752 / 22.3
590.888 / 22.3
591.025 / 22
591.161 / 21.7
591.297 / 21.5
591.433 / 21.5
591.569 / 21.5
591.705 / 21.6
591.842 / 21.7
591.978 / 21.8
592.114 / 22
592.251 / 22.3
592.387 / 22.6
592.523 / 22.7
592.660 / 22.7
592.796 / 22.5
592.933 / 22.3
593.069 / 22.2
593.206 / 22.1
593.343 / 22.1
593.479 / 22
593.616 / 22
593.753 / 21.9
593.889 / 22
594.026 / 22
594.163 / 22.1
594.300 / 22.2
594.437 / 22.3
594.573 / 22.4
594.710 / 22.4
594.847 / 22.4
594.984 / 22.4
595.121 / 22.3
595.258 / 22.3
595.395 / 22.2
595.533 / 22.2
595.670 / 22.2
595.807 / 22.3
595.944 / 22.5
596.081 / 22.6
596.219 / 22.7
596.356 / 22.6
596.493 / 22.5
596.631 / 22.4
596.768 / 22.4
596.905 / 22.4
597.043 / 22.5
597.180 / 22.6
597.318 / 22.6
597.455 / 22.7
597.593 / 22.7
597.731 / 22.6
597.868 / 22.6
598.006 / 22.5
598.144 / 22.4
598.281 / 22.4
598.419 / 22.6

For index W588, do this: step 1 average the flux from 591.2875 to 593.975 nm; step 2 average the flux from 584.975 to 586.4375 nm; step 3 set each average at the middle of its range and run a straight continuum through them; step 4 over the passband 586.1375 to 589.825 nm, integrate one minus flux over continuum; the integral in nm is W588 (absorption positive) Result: 0.20 nm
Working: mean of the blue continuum 21.9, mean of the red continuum 22.1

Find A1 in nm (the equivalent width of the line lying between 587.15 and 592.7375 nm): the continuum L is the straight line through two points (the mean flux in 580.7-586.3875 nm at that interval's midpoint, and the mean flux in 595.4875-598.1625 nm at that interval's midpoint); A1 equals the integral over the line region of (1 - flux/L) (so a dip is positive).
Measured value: 0.442 nm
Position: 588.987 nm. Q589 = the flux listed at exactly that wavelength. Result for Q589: 18.7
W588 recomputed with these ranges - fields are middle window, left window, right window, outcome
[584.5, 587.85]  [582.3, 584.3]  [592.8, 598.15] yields 0.17 nm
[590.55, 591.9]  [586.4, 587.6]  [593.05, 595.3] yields 0.03 nm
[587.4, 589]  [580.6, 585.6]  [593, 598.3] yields 0.14 nm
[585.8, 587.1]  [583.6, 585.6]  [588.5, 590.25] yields -0.04 nm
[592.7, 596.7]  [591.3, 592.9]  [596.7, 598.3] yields 0.00 nm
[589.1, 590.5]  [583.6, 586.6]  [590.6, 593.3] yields 0.18 nm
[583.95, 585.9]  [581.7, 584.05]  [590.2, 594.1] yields 0.05 nm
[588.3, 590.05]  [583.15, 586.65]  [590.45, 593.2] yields 0.26 nm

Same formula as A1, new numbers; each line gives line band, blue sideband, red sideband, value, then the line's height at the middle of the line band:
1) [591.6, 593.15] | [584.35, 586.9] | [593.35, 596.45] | 0.01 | 22.3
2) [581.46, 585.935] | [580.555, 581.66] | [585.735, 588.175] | -0.12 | 22.6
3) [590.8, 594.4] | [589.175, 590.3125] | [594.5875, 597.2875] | -0.25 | 20.6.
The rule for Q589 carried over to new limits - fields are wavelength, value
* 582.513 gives 23.3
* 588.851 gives 19.2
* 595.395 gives 22.2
